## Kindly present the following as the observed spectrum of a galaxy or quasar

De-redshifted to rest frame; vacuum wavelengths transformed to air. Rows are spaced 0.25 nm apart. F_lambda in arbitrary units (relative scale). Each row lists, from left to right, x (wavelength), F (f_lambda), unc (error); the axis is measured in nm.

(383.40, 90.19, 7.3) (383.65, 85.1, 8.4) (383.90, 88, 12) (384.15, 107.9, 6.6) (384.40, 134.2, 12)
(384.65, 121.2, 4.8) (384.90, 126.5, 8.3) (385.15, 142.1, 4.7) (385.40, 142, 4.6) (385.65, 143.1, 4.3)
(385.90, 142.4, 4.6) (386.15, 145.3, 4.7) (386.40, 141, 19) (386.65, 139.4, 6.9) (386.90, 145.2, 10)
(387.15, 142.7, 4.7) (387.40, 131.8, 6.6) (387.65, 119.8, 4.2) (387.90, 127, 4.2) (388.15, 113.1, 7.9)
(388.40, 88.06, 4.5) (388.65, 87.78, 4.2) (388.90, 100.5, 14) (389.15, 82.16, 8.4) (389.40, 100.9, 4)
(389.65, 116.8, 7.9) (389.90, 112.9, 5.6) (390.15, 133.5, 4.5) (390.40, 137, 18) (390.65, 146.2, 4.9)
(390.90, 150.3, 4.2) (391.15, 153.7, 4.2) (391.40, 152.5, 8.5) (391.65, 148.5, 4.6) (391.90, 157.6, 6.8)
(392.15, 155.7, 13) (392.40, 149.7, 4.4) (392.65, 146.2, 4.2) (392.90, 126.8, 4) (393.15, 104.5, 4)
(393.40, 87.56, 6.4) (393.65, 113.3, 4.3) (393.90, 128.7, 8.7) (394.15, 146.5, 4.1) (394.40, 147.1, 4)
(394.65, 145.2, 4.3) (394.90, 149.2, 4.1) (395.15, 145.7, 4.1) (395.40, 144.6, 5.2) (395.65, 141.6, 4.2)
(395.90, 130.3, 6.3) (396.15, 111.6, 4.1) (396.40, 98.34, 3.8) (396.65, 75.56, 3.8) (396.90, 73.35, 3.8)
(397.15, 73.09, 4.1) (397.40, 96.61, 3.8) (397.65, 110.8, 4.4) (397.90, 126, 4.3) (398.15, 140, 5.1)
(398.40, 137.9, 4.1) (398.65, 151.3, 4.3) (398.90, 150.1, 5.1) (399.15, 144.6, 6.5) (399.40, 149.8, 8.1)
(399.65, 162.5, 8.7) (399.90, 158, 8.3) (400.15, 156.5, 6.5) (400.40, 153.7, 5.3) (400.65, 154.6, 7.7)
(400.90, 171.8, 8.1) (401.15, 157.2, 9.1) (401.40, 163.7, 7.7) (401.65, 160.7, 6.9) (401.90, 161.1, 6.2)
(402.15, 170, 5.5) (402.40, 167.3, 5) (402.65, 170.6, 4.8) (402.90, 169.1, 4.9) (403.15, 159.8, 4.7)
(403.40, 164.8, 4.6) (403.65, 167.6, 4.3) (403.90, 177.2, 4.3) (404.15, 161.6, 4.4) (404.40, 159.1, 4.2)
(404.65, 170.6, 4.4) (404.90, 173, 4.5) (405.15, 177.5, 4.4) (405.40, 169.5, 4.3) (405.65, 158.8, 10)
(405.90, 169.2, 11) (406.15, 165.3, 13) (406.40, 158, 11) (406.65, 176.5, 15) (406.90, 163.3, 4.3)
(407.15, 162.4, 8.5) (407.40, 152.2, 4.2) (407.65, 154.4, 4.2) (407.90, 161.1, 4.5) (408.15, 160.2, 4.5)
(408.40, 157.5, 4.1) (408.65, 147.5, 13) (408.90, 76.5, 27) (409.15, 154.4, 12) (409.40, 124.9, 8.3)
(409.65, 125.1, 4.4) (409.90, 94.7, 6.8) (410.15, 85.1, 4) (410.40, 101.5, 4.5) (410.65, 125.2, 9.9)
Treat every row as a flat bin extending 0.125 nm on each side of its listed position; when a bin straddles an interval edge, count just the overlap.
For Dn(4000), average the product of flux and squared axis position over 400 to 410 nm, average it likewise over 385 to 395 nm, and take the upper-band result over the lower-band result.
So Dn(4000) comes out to 1.30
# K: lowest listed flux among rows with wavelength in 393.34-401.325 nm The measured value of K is 73.09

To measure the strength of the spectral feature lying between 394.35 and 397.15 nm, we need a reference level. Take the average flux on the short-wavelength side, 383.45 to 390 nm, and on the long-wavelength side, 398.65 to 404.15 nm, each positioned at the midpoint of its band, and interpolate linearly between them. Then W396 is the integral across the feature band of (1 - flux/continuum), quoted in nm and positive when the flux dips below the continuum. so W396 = 0.46 nm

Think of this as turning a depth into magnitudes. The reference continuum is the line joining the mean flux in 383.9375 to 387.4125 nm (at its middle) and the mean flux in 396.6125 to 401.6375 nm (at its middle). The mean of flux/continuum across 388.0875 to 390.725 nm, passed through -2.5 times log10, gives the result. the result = 0.23 mag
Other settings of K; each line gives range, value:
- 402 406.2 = 158.8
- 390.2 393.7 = 87.56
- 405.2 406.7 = 158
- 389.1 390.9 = 82.16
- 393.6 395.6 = 113.3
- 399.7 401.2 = 153.7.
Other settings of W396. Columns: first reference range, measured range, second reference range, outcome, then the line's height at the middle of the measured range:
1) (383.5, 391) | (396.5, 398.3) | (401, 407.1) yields 0.60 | 149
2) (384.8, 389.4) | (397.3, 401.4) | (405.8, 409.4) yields -0.12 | 142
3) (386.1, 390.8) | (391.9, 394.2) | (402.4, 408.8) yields 0.05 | 133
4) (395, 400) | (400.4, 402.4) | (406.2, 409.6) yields -0.41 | 135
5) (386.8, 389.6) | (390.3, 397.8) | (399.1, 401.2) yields 0.25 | 134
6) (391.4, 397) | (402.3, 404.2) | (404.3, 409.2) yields -0.22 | 150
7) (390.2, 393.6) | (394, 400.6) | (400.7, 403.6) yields 0.90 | 153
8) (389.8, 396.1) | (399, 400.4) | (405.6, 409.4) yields -0.09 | 145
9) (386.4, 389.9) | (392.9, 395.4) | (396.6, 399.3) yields -0.28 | 117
